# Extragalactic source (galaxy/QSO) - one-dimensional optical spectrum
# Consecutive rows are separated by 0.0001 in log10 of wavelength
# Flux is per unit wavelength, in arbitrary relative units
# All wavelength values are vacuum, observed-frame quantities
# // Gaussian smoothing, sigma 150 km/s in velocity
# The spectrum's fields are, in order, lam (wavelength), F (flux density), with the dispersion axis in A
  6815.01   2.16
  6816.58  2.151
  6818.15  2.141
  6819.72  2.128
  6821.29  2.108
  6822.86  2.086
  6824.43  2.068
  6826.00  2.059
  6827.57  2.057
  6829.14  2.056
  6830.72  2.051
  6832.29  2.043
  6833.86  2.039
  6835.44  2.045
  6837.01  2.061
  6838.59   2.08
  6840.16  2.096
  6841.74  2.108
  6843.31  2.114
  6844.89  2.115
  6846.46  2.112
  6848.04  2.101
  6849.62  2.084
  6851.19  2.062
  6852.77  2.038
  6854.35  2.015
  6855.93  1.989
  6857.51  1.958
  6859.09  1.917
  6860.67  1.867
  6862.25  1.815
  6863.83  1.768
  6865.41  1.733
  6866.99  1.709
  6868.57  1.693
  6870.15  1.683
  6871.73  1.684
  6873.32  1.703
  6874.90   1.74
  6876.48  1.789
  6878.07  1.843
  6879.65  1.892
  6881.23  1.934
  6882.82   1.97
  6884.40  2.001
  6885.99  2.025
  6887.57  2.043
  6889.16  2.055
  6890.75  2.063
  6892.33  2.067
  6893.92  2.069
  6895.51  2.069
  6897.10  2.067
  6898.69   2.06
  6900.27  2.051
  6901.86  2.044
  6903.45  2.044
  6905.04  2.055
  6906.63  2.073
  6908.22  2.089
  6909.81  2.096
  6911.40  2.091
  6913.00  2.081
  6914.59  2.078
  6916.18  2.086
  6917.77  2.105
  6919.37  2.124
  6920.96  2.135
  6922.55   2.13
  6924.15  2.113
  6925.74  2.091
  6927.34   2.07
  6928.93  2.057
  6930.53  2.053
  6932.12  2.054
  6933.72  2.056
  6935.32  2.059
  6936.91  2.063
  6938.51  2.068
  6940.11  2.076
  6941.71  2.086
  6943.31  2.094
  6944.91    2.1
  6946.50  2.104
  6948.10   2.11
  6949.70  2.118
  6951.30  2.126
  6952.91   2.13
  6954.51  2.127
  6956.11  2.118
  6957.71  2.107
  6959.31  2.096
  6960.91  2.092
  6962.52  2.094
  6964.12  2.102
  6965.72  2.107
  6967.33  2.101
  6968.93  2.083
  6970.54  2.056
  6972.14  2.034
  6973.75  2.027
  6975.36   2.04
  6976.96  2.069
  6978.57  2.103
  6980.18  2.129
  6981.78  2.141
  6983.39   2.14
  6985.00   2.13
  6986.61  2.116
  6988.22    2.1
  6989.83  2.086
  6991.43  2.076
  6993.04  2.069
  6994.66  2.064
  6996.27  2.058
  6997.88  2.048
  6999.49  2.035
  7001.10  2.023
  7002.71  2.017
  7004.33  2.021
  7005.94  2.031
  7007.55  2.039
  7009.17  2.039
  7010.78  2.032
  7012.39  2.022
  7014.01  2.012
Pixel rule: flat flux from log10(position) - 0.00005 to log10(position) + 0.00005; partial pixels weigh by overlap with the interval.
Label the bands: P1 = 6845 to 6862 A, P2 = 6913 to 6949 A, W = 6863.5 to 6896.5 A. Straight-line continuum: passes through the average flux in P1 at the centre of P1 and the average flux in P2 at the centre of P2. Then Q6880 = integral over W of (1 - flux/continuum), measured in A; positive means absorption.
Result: 2.5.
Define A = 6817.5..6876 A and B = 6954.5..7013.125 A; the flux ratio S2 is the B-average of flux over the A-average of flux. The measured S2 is 1.05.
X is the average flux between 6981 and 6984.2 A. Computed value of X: 2.14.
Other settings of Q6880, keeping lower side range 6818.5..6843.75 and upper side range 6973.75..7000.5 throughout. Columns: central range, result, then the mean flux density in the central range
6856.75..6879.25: 3.2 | 1.78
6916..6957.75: -0.2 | 2.09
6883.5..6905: 0.3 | 2.05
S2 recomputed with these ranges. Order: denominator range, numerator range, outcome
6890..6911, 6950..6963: 1.02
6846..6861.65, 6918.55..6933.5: 1.04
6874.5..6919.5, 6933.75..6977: 1.03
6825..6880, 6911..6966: 1.08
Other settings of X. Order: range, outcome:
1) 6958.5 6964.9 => 2.1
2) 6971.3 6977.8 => 2.04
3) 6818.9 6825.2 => 2.1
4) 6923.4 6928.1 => 2.09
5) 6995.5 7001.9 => 2.04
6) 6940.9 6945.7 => 2.09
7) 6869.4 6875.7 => 1.7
